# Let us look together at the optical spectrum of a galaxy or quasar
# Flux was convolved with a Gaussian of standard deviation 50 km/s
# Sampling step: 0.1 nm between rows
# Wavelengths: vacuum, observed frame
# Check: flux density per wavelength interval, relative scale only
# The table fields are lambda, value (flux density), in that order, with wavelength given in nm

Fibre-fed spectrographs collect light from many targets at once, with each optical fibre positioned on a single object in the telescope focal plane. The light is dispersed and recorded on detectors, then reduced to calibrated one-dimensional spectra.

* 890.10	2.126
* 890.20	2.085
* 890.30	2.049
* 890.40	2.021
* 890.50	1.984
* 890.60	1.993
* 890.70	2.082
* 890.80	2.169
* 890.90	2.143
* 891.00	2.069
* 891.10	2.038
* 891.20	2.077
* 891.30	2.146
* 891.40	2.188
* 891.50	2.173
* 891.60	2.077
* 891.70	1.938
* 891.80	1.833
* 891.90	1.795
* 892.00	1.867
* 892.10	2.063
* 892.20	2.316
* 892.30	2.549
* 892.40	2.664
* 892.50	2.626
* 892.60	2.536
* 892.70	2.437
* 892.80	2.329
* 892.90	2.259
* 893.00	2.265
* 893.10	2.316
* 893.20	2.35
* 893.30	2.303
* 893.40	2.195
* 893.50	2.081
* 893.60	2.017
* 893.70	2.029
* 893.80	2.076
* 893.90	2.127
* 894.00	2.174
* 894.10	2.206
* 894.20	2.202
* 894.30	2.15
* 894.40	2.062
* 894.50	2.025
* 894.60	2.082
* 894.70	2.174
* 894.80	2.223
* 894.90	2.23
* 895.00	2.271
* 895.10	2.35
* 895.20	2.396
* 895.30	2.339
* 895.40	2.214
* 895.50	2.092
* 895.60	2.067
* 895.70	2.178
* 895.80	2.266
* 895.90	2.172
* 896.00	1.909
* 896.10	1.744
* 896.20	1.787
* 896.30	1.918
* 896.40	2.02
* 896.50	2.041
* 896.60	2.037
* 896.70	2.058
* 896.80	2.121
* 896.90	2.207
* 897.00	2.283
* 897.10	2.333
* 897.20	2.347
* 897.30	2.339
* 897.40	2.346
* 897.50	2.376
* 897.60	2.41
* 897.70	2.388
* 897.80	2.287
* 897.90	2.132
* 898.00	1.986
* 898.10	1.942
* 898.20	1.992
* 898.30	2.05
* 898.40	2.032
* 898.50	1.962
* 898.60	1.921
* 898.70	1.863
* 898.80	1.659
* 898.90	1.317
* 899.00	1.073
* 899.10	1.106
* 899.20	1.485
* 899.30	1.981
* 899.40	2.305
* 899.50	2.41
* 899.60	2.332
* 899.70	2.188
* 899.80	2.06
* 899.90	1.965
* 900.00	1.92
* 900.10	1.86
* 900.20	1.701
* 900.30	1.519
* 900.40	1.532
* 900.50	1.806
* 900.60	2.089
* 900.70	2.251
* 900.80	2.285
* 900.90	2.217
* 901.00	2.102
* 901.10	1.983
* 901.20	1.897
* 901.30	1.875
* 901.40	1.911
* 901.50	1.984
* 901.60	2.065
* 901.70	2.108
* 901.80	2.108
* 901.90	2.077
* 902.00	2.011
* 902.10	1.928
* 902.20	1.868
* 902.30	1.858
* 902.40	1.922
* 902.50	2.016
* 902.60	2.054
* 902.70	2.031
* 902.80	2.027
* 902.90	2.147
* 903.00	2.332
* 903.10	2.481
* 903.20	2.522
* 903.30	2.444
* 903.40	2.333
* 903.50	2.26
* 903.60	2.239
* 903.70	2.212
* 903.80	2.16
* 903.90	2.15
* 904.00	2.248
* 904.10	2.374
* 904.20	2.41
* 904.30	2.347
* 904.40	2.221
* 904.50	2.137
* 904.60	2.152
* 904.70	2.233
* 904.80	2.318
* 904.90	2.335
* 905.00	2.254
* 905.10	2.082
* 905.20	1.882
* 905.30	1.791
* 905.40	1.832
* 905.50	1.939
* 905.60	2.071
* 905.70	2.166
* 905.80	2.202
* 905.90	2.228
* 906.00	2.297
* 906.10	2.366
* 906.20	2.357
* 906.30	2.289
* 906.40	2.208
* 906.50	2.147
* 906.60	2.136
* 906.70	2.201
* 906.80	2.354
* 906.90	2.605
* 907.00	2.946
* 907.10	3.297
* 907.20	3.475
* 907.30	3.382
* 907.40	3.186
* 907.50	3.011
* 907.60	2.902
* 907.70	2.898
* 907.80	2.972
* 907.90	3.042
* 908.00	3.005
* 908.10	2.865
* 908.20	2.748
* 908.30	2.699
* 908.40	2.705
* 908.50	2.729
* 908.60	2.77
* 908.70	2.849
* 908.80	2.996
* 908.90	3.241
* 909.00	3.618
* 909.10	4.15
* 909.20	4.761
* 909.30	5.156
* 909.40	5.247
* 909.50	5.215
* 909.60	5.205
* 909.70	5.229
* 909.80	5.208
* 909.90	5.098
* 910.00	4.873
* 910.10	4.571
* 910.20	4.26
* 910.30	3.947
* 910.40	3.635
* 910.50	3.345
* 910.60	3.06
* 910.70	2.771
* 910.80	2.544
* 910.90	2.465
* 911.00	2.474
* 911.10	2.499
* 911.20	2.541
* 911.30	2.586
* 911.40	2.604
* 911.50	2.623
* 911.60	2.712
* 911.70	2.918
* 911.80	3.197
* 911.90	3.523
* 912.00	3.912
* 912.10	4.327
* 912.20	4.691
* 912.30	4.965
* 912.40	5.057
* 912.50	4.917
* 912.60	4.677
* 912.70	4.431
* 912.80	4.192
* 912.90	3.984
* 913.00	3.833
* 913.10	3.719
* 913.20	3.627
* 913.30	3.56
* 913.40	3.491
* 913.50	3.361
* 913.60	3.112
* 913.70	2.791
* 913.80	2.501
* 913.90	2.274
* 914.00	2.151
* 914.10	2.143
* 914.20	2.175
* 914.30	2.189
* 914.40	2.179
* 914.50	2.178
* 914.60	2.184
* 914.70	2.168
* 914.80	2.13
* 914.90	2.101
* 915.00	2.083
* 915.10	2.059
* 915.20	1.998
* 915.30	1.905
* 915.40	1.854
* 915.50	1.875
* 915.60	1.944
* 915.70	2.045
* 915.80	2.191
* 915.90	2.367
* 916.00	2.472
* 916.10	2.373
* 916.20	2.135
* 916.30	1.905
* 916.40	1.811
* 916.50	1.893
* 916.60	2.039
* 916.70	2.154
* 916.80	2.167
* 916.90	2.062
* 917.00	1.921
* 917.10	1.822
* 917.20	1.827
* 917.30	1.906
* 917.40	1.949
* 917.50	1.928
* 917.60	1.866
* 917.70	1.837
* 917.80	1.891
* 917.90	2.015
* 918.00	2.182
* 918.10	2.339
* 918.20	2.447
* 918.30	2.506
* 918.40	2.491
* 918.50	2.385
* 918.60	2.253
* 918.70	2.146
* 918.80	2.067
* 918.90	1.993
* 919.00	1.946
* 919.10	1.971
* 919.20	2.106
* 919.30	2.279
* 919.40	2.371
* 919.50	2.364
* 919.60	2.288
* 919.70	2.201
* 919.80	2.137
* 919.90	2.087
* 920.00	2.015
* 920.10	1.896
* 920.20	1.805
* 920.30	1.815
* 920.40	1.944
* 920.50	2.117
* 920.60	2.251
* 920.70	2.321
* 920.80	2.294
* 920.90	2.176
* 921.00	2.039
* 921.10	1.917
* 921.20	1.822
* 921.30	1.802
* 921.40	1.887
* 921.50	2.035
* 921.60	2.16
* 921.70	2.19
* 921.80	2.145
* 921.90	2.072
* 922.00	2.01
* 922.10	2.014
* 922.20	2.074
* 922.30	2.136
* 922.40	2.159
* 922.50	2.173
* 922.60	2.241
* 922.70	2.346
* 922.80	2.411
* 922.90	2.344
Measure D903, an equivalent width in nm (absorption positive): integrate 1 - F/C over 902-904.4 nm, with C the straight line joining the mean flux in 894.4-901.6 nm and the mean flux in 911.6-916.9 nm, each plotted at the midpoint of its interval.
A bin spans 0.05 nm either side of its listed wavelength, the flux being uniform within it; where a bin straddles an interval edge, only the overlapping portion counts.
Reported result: 0.114 nm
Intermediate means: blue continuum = 2.04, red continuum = 2.84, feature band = 2.19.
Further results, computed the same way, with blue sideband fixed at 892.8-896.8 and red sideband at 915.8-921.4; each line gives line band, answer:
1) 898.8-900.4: 0.25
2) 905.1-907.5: -0.34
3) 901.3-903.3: 0.04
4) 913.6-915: -0.11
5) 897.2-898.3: -0.04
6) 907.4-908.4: -0.38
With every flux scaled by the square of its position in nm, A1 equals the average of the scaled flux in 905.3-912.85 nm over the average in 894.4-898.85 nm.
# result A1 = 1.60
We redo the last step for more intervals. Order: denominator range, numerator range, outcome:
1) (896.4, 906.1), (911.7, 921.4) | 1.24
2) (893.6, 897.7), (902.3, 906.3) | 1.03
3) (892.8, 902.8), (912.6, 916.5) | 1.30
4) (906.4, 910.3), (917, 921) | 0.61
